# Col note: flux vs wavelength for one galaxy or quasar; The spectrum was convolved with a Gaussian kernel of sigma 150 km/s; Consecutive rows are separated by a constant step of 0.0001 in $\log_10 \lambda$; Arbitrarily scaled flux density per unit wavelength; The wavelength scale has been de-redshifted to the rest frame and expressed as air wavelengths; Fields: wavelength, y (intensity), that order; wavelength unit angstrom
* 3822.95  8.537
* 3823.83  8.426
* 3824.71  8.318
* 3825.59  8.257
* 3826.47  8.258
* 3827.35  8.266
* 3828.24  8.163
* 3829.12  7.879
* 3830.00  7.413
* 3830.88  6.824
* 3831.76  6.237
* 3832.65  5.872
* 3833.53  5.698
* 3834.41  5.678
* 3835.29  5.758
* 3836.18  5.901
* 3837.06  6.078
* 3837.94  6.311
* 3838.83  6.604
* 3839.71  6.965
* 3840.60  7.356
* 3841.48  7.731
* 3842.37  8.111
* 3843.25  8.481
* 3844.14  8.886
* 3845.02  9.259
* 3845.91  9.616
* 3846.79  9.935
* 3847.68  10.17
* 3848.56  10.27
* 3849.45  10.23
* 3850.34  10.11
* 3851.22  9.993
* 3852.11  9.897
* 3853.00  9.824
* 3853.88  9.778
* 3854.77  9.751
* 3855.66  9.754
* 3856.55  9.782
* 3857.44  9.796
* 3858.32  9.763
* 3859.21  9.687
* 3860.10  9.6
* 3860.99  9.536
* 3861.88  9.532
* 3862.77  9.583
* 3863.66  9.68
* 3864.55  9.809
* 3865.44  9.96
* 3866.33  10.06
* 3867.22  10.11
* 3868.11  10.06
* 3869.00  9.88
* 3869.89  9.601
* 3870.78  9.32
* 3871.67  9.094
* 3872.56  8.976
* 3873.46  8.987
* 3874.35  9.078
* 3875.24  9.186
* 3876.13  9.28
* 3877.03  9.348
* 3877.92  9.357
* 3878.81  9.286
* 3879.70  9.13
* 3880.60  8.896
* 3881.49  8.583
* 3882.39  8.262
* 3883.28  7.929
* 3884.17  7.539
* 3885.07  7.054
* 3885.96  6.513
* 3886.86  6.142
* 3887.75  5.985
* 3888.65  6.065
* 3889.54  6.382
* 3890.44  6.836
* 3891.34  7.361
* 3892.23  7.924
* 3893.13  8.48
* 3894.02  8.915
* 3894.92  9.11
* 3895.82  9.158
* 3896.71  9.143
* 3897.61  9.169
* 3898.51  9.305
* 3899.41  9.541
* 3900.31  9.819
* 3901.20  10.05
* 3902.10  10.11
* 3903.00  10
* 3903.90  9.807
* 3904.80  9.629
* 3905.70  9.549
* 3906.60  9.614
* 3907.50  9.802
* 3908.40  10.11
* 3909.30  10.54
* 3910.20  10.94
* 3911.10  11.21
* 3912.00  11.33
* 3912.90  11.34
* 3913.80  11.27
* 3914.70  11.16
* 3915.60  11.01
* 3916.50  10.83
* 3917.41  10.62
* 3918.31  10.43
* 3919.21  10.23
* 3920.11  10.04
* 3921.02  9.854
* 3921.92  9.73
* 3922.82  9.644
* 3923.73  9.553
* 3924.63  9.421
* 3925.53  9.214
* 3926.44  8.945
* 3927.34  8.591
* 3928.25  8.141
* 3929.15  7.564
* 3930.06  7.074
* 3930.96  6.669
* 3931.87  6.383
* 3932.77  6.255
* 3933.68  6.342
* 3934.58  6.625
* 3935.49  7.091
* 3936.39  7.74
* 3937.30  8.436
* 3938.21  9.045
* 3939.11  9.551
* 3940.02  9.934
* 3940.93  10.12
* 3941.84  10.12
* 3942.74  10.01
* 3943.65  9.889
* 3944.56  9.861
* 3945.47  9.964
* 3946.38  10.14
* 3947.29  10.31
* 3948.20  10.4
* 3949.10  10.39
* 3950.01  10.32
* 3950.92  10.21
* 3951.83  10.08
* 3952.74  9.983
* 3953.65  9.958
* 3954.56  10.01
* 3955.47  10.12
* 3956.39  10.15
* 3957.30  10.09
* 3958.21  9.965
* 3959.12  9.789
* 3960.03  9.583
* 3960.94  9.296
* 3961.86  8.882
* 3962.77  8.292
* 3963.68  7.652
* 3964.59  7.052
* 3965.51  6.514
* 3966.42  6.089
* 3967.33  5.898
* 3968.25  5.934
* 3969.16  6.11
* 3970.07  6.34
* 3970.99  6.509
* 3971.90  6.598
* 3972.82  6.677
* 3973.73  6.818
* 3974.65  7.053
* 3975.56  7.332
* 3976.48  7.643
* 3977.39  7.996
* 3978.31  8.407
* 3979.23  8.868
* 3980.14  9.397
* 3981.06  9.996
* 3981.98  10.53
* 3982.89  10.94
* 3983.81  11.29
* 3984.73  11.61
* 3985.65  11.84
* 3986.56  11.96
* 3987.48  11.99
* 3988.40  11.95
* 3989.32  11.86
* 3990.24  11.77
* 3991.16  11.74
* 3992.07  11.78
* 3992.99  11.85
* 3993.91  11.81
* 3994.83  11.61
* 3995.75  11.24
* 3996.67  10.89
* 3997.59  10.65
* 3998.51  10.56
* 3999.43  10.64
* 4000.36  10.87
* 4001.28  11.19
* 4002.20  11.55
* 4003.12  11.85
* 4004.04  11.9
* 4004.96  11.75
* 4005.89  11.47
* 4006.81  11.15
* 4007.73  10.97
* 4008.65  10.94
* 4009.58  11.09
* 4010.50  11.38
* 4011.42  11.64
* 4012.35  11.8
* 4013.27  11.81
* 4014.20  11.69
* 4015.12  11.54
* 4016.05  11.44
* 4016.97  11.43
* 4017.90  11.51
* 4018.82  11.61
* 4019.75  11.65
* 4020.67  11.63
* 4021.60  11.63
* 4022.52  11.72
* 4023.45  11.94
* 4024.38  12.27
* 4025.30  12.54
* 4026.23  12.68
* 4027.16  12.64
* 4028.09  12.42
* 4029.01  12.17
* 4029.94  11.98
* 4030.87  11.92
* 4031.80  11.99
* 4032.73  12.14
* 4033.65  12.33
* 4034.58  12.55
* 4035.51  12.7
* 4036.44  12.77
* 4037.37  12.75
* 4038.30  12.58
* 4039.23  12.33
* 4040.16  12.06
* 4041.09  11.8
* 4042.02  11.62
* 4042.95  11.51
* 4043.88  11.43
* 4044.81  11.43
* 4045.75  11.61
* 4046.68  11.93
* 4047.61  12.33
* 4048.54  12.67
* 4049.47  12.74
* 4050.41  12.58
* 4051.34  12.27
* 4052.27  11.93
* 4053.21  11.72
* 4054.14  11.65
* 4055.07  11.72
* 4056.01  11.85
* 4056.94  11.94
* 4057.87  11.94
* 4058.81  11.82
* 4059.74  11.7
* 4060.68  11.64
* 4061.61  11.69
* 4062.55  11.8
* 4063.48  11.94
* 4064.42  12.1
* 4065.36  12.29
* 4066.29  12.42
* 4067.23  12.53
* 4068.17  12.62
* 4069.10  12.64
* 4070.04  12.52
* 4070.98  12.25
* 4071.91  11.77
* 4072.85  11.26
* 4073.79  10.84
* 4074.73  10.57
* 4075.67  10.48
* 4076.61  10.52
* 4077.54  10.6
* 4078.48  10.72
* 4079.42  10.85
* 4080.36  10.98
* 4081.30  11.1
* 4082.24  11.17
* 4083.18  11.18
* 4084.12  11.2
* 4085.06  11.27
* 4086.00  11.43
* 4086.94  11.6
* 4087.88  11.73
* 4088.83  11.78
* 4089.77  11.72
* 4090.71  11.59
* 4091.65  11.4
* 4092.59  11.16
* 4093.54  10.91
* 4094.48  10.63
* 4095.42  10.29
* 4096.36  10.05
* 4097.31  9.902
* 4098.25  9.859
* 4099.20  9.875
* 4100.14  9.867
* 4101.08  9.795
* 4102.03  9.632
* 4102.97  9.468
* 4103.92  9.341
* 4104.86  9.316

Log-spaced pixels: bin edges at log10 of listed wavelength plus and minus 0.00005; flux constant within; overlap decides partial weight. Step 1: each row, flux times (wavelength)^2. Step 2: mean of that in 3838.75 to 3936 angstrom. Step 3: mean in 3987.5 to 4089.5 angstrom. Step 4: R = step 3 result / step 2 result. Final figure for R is 1.4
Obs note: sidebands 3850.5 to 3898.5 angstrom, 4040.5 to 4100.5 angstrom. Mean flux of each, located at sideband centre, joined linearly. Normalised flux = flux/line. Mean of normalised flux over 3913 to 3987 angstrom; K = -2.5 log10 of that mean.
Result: 0.102 mag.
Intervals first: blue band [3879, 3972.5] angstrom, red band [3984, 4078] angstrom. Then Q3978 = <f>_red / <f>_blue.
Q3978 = 1.32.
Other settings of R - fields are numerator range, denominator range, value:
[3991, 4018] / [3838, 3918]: 1.31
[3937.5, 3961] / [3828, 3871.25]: 1.20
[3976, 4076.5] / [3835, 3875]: 1.39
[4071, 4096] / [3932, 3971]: 1.35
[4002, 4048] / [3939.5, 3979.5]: 1.41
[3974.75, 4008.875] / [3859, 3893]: 1.33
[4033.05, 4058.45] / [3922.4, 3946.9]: 1.49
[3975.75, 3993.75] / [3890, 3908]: 1.22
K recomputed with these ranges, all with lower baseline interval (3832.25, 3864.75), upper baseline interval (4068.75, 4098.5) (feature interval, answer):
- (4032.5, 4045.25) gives -0.143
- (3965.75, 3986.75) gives 0.207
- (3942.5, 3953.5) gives -0.046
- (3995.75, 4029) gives -0.116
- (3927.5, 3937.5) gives 0.317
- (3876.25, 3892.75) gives 0.170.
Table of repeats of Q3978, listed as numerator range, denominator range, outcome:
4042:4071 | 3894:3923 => 1.19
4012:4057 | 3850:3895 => 1.35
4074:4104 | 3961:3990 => 1.24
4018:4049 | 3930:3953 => 1.35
